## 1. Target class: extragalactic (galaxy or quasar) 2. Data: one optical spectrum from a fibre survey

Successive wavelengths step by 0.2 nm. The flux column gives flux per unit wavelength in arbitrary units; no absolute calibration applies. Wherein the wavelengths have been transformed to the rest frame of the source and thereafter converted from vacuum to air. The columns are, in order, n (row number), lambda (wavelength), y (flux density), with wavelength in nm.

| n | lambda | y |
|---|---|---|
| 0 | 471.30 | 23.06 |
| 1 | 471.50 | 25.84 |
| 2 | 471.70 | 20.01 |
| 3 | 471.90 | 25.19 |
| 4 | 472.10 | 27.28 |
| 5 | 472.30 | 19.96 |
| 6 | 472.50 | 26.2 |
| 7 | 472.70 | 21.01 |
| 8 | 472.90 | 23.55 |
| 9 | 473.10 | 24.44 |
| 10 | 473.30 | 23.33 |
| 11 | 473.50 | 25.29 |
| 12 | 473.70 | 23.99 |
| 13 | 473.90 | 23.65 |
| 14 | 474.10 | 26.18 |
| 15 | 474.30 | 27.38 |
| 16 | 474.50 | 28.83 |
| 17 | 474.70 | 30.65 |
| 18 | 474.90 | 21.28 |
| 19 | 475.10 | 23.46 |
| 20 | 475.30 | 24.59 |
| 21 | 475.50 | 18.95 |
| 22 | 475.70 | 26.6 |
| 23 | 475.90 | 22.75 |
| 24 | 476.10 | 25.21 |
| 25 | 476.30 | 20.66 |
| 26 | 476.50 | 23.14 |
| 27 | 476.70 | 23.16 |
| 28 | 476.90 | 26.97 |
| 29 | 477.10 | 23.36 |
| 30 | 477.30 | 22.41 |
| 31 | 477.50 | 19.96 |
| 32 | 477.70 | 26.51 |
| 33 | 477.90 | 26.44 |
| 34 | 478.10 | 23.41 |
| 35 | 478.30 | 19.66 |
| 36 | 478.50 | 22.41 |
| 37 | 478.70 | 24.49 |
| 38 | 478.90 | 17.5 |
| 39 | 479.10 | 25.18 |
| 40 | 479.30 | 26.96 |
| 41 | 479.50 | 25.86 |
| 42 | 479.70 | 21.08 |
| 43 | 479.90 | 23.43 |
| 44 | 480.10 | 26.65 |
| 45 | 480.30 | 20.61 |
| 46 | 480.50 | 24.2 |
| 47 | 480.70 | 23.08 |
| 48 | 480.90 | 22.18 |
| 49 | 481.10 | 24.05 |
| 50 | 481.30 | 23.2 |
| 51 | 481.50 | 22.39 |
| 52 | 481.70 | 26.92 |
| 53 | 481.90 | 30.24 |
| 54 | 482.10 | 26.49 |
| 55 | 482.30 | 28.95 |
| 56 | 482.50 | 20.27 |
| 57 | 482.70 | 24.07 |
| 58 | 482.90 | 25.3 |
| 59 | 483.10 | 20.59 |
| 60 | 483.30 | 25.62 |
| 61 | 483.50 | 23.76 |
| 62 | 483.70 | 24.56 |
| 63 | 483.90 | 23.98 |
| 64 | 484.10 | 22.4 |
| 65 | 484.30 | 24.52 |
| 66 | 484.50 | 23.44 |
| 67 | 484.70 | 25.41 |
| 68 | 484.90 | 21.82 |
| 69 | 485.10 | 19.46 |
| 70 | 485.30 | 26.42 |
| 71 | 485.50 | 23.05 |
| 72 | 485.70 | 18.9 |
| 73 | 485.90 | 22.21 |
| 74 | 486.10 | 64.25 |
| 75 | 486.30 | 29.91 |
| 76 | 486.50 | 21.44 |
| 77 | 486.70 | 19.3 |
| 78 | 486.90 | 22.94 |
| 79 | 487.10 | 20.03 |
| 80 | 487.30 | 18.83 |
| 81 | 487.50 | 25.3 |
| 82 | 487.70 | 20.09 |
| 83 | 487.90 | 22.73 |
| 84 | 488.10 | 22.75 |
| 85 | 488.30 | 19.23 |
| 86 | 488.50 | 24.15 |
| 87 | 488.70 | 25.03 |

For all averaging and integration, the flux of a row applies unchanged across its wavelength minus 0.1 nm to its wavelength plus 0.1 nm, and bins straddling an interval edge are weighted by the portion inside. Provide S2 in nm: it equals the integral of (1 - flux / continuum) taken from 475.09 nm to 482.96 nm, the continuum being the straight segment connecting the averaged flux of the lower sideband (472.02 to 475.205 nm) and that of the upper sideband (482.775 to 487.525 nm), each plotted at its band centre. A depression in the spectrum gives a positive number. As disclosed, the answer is 0.29 nm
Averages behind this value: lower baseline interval 24.8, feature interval 23.8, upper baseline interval 24.7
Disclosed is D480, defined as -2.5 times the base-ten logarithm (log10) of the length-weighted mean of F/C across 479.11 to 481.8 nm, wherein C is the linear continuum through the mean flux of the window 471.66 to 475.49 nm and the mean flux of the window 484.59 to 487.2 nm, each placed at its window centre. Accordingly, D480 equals 0.06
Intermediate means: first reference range 24.5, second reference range 25.8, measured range 23.9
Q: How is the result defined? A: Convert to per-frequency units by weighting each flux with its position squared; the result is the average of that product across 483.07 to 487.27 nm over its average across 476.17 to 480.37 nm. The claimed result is 1.10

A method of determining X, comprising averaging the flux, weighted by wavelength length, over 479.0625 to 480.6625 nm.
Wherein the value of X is 24.2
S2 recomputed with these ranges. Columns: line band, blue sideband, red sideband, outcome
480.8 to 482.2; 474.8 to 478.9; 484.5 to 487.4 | -0.05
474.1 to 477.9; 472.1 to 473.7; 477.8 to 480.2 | -0.11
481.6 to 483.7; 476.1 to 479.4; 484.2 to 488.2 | -0.10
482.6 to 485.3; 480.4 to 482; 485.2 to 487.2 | 0.23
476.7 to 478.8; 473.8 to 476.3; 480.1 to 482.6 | 0.09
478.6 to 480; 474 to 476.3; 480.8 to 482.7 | 0.08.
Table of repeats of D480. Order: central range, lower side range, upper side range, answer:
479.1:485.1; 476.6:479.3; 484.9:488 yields -0.003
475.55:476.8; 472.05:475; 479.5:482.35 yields 0.059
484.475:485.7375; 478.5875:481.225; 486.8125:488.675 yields -0.017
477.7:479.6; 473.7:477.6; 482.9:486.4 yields 0.046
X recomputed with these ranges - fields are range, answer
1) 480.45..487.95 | 24.5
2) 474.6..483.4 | 23.9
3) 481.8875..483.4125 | 24.9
